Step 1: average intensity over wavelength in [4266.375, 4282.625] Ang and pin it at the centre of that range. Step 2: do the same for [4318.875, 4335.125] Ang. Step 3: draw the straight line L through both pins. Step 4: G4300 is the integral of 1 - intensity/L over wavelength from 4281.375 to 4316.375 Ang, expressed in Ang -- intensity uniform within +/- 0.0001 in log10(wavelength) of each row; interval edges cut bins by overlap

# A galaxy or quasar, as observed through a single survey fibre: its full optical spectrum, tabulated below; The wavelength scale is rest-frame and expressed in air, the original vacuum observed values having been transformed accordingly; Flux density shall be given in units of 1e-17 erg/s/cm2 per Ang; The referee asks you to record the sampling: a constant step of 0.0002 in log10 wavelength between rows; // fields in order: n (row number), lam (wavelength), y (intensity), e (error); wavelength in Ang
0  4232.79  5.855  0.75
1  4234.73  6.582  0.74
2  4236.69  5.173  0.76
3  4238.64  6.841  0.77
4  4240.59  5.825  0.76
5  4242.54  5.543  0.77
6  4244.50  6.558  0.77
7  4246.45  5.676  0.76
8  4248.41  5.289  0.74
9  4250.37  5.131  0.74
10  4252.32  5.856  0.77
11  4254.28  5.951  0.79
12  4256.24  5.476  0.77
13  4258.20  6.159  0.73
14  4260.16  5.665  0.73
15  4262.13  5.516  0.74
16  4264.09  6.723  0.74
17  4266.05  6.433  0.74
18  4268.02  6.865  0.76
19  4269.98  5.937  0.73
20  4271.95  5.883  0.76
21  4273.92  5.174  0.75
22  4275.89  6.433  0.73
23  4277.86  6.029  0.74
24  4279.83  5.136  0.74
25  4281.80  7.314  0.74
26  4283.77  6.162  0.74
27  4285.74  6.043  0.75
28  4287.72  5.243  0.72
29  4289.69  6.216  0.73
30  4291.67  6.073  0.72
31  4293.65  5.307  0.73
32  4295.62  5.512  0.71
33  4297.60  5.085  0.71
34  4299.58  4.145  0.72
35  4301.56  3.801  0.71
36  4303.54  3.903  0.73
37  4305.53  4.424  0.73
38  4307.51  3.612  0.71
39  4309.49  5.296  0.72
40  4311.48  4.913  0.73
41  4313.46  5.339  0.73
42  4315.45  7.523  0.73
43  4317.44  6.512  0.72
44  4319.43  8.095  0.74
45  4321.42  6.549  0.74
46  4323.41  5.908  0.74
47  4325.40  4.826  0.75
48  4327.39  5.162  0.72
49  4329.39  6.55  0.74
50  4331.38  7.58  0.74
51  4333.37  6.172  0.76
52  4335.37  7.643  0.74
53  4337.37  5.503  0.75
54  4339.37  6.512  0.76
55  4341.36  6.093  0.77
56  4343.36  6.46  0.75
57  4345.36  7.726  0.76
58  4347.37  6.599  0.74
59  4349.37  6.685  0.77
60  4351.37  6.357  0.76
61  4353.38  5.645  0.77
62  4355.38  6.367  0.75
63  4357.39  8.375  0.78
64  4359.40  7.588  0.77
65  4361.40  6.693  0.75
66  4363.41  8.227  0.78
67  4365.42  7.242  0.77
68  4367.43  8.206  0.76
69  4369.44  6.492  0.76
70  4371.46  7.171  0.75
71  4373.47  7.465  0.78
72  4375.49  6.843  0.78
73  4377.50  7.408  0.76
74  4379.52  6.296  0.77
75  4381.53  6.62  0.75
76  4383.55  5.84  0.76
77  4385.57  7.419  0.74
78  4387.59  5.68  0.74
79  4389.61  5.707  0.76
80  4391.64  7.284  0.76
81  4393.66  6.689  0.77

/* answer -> 5.2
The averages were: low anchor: 6.1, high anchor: 6.37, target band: 5.29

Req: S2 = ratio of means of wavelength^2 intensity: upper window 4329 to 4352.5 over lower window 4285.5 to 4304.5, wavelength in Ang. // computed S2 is 1.33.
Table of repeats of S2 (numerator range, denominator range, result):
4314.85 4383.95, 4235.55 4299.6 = 1.20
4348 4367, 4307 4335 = 1.18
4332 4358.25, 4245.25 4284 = 1.16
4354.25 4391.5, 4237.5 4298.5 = 1.24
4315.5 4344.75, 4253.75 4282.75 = 1.10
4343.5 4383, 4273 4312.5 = 1.37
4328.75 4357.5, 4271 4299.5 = 1.18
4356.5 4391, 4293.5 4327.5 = 1.35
